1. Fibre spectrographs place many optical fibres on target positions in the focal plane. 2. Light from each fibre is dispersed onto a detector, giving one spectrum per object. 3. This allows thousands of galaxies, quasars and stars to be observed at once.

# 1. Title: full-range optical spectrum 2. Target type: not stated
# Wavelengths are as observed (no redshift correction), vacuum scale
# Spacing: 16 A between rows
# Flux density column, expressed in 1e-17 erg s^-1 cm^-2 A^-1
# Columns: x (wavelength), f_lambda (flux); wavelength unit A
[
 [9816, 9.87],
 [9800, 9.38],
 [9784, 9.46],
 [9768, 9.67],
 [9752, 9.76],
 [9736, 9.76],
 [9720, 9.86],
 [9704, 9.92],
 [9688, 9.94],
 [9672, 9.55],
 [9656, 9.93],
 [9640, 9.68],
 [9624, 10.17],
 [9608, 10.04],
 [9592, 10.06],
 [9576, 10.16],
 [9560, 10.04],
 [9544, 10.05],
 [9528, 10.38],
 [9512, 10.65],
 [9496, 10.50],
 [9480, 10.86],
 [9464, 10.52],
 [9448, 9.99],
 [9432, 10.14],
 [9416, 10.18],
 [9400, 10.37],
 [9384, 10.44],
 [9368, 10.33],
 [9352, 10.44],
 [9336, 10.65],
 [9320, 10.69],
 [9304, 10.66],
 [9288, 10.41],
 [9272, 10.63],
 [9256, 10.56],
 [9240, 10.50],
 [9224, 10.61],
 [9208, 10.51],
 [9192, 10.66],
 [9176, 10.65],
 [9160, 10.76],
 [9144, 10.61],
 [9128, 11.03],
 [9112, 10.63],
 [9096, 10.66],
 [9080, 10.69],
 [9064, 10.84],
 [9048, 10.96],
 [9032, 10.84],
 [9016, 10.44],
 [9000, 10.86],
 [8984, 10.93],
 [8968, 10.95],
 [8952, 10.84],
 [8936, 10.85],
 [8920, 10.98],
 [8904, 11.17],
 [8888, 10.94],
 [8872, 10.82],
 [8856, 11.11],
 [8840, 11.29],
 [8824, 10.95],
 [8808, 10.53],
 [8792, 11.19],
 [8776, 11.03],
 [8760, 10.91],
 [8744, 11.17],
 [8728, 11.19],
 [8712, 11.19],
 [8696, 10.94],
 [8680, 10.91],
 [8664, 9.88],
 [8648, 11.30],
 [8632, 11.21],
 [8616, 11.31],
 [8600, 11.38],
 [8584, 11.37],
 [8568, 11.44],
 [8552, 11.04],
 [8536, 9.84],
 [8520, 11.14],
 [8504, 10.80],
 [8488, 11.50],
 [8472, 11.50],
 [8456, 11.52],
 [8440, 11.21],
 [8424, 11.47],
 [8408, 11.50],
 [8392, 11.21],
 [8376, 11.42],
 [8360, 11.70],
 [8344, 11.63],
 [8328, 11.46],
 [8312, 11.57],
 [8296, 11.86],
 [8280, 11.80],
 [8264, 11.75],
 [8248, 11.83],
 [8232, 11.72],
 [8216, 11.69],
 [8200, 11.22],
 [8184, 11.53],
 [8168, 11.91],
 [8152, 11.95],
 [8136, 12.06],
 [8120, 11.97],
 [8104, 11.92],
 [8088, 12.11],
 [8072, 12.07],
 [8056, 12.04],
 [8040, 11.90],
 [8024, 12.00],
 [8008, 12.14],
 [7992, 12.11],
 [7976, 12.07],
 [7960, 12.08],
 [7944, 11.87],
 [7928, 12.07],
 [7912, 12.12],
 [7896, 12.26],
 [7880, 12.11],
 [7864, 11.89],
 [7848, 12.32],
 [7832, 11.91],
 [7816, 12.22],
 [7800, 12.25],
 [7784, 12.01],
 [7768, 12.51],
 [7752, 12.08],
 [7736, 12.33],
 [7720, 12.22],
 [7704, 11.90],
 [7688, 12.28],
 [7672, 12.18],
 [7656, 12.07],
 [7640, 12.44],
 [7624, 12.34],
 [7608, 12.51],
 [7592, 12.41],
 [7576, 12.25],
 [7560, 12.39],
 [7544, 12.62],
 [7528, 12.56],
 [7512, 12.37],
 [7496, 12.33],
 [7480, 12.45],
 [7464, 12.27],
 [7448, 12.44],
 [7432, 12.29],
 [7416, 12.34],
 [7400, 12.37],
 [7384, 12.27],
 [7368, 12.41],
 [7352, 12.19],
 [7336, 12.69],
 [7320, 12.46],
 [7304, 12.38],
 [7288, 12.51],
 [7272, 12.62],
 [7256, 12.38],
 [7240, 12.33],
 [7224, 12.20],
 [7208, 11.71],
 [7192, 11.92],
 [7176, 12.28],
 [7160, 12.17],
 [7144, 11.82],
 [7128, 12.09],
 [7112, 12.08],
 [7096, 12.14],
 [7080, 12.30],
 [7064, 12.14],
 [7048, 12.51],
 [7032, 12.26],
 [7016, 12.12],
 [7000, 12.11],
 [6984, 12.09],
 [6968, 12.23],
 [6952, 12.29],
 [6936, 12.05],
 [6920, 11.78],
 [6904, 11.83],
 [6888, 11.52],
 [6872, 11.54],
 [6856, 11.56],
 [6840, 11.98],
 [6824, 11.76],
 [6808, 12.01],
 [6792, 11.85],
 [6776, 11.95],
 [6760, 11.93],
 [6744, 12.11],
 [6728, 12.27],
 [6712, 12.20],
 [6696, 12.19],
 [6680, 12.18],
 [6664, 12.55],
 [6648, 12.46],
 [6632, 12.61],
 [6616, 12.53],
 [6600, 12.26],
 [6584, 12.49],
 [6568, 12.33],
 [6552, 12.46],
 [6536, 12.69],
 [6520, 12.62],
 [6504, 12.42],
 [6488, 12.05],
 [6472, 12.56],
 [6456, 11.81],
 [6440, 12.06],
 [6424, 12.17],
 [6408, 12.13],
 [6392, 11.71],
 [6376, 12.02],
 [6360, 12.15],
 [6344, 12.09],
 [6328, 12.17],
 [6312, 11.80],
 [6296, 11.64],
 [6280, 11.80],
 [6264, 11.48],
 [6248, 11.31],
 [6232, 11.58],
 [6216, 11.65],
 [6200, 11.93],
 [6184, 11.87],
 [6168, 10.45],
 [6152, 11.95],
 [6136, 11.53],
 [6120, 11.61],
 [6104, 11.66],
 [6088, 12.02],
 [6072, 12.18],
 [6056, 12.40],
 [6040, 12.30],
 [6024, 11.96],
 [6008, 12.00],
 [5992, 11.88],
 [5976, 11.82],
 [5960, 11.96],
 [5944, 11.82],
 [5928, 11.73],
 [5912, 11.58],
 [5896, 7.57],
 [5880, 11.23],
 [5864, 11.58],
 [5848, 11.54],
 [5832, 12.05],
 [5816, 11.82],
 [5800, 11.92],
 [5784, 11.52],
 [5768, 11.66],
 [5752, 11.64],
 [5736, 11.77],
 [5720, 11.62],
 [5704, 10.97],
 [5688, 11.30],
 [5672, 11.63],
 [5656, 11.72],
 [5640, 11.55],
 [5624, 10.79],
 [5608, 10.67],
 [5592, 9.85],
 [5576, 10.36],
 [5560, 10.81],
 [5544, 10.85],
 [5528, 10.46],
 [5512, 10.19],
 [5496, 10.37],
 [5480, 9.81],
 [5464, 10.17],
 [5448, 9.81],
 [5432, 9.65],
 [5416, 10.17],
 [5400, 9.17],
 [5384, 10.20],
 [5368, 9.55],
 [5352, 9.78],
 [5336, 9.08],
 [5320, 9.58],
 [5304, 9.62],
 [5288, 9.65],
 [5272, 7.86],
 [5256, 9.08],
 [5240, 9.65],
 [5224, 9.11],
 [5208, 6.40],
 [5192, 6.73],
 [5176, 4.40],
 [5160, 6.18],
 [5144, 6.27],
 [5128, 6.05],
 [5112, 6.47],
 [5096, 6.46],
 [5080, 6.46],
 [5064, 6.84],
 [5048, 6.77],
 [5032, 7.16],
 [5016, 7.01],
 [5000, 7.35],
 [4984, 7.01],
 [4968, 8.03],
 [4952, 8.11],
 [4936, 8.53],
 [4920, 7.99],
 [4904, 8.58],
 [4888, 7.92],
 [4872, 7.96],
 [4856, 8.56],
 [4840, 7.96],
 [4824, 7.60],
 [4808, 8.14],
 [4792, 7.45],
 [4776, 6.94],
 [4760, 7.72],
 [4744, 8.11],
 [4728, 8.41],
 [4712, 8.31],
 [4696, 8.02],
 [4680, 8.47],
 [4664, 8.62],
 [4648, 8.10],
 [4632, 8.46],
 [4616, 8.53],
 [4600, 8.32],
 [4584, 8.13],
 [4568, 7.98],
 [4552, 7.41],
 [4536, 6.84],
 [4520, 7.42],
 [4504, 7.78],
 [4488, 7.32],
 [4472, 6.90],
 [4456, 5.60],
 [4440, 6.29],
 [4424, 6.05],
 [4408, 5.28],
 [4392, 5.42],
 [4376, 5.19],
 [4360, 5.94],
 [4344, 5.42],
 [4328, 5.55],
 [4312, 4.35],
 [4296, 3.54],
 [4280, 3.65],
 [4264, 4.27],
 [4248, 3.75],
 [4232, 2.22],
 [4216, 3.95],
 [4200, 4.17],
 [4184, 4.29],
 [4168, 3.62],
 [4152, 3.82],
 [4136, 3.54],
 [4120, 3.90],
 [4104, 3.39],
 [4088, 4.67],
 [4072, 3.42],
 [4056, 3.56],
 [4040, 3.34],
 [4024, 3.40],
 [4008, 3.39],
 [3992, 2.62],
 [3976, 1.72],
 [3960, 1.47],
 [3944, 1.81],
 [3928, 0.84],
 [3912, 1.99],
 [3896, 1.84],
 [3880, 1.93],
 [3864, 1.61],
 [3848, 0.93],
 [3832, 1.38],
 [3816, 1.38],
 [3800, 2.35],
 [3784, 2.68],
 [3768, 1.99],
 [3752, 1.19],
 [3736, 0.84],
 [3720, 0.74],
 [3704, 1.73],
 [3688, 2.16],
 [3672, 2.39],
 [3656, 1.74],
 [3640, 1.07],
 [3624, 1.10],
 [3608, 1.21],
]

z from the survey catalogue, 0.00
